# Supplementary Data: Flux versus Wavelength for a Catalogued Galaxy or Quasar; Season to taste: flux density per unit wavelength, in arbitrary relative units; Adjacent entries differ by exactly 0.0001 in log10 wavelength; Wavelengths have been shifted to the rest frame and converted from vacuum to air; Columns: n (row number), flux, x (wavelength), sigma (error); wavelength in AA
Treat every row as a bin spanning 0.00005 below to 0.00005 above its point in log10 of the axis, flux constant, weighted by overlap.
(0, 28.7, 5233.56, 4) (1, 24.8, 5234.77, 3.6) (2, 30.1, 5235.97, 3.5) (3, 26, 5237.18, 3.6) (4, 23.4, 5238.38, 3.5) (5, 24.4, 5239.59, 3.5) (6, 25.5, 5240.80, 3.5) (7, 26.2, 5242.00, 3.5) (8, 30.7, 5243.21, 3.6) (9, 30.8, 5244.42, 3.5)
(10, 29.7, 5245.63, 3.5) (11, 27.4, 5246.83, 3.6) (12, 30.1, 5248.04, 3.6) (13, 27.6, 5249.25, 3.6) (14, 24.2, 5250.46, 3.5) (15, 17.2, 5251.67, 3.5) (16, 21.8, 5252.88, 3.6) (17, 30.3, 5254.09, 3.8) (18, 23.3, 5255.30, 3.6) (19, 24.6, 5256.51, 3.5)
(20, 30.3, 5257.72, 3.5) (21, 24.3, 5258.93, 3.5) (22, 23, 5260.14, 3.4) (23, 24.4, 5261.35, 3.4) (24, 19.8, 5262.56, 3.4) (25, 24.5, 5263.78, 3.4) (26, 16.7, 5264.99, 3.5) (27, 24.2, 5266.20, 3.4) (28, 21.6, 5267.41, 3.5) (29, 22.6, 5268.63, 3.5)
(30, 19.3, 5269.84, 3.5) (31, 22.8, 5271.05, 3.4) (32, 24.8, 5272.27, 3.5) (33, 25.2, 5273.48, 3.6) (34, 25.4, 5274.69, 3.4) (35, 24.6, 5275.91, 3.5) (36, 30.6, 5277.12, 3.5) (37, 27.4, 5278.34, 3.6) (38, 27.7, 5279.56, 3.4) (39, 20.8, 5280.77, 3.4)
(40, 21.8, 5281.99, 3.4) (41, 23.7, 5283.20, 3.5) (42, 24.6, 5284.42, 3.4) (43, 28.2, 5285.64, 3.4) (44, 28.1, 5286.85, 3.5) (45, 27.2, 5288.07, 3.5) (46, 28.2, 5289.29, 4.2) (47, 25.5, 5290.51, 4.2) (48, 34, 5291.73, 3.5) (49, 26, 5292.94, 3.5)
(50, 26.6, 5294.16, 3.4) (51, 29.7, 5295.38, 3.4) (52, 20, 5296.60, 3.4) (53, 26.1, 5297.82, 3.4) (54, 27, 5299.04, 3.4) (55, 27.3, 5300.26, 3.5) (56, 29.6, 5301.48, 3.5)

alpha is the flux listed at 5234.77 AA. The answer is 24.8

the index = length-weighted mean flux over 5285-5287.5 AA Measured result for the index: 28.1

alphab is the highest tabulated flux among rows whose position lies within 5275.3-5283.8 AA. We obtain 30.6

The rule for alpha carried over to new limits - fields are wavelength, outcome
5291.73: 34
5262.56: 19.8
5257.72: 30.3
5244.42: 30.8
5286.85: 28.1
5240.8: 25.5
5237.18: 26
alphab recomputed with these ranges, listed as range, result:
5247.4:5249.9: 30.1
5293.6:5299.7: 29.7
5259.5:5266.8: 24.5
